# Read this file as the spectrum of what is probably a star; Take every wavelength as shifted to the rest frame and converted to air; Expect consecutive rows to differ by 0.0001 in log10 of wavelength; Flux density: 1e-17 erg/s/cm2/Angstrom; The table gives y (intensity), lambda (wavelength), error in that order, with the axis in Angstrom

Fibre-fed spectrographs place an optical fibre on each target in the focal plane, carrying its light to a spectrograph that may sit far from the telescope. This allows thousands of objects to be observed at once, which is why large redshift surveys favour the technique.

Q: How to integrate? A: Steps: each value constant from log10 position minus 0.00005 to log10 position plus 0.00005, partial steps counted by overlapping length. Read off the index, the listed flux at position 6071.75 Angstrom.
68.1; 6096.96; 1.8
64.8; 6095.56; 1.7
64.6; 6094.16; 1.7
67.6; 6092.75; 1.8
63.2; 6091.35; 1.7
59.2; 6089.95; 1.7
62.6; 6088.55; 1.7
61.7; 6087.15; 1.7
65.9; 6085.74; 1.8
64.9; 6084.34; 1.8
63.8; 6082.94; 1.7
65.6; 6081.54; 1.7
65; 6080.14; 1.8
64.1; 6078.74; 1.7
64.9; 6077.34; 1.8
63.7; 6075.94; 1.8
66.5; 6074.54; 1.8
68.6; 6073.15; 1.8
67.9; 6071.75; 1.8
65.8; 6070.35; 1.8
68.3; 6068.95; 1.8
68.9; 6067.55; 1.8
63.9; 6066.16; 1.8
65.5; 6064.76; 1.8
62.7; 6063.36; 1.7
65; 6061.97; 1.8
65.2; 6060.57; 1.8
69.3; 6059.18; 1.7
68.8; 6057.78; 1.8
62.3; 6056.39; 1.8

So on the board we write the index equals 67.9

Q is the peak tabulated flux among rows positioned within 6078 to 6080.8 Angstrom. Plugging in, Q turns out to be 65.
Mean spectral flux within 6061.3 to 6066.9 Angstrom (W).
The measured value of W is 64.4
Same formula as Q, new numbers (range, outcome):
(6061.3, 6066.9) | 65.5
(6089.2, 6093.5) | 67.6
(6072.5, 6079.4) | 68.6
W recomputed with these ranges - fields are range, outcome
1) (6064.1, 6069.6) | 66.7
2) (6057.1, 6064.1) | 66.2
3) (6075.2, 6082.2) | 64.6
